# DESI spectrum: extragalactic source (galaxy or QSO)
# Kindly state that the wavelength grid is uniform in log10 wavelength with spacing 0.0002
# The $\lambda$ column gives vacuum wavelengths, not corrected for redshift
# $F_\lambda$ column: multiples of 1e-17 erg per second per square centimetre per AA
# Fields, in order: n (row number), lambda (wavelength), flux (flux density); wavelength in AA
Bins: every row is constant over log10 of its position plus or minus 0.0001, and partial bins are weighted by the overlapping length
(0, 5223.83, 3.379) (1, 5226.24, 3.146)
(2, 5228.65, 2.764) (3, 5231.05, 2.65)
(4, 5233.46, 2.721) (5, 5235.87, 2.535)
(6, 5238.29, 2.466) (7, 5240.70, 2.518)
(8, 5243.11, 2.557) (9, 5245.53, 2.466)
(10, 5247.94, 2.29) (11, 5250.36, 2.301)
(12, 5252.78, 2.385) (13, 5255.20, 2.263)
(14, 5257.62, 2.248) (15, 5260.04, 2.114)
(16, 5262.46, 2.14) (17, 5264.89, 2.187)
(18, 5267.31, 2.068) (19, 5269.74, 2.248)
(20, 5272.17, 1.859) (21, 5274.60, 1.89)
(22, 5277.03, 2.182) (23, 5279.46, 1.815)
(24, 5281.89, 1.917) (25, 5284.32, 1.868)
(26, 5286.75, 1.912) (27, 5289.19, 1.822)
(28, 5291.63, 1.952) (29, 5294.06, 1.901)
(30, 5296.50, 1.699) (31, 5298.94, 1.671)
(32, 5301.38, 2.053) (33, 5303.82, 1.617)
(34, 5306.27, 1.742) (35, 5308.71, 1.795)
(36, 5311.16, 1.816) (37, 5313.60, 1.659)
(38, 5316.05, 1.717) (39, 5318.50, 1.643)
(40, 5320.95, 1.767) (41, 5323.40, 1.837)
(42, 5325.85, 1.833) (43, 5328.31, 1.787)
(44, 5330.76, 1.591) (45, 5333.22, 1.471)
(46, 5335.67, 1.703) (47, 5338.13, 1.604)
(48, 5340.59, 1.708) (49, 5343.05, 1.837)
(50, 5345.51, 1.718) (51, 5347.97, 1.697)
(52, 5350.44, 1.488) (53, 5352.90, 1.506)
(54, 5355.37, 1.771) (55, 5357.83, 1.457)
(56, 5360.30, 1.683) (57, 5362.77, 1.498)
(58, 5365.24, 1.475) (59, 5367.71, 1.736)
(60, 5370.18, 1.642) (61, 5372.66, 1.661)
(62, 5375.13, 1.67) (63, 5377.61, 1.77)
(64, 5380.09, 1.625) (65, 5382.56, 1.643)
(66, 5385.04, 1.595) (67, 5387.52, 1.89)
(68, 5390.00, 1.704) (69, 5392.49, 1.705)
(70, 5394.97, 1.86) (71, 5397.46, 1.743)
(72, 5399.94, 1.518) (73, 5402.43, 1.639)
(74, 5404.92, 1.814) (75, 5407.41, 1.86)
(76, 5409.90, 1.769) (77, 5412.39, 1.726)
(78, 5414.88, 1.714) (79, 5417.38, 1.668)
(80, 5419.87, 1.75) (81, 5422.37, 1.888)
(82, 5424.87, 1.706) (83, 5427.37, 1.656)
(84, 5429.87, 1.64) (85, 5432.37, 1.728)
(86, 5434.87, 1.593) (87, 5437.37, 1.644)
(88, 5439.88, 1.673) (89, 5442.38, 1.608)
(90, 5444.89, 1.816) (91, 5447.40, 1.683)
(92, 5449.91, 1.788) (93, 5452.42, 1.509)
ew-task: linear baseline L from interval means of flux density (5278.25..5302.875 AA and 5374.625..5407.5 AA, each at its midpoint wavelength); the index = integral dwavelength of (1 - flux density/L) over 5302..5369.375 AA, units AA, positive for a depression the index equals 4.4 AA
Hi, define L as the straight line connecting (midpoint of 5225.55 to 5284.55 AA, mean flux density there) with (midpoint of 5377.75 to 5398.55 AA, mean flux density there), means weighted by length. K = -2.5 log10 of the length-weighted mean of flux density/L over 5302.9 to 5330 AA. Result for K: 0.17 mag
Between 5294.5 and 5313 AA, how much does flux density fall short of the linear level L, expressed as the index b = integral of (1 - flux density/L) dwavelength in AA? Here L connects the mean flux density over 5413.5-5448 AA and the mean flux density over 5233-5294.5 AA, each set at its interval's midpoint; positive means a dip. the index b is 2.6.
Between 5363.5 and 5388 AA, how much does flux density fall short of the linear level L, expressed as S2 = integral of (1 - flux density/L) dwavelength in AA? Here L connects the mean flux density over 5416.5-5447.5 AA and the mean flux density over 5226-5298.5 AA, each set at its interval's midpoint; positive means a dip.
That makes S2 2.7 AA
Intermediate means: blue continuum 2.21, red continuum 1.7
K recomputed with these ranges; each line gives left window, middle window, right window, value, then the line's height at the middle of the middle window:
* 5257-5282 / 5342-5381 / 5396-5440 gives 0.127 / 1.84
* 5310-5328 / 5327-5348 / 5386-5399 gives 0.050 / 1.76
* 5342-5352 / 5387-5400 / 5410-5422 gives -0.021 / 1.71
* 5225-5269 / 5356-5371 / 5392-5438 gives 0.215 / 1.94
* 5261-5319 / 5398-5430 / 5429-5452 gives -0.004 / 1.72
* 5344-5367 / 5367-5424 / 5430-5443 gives -0.064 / 1.62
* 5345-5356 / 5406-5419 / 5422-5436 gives -0.046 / 1.68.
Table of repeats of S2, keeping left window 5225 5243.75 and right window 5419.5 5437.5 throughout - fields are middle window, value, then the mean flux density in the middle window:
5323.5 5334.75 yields 2.6 AA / 1.69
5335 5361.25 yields 5.7 AA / 1.65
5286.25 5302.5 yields 3.6 AA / 1.85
